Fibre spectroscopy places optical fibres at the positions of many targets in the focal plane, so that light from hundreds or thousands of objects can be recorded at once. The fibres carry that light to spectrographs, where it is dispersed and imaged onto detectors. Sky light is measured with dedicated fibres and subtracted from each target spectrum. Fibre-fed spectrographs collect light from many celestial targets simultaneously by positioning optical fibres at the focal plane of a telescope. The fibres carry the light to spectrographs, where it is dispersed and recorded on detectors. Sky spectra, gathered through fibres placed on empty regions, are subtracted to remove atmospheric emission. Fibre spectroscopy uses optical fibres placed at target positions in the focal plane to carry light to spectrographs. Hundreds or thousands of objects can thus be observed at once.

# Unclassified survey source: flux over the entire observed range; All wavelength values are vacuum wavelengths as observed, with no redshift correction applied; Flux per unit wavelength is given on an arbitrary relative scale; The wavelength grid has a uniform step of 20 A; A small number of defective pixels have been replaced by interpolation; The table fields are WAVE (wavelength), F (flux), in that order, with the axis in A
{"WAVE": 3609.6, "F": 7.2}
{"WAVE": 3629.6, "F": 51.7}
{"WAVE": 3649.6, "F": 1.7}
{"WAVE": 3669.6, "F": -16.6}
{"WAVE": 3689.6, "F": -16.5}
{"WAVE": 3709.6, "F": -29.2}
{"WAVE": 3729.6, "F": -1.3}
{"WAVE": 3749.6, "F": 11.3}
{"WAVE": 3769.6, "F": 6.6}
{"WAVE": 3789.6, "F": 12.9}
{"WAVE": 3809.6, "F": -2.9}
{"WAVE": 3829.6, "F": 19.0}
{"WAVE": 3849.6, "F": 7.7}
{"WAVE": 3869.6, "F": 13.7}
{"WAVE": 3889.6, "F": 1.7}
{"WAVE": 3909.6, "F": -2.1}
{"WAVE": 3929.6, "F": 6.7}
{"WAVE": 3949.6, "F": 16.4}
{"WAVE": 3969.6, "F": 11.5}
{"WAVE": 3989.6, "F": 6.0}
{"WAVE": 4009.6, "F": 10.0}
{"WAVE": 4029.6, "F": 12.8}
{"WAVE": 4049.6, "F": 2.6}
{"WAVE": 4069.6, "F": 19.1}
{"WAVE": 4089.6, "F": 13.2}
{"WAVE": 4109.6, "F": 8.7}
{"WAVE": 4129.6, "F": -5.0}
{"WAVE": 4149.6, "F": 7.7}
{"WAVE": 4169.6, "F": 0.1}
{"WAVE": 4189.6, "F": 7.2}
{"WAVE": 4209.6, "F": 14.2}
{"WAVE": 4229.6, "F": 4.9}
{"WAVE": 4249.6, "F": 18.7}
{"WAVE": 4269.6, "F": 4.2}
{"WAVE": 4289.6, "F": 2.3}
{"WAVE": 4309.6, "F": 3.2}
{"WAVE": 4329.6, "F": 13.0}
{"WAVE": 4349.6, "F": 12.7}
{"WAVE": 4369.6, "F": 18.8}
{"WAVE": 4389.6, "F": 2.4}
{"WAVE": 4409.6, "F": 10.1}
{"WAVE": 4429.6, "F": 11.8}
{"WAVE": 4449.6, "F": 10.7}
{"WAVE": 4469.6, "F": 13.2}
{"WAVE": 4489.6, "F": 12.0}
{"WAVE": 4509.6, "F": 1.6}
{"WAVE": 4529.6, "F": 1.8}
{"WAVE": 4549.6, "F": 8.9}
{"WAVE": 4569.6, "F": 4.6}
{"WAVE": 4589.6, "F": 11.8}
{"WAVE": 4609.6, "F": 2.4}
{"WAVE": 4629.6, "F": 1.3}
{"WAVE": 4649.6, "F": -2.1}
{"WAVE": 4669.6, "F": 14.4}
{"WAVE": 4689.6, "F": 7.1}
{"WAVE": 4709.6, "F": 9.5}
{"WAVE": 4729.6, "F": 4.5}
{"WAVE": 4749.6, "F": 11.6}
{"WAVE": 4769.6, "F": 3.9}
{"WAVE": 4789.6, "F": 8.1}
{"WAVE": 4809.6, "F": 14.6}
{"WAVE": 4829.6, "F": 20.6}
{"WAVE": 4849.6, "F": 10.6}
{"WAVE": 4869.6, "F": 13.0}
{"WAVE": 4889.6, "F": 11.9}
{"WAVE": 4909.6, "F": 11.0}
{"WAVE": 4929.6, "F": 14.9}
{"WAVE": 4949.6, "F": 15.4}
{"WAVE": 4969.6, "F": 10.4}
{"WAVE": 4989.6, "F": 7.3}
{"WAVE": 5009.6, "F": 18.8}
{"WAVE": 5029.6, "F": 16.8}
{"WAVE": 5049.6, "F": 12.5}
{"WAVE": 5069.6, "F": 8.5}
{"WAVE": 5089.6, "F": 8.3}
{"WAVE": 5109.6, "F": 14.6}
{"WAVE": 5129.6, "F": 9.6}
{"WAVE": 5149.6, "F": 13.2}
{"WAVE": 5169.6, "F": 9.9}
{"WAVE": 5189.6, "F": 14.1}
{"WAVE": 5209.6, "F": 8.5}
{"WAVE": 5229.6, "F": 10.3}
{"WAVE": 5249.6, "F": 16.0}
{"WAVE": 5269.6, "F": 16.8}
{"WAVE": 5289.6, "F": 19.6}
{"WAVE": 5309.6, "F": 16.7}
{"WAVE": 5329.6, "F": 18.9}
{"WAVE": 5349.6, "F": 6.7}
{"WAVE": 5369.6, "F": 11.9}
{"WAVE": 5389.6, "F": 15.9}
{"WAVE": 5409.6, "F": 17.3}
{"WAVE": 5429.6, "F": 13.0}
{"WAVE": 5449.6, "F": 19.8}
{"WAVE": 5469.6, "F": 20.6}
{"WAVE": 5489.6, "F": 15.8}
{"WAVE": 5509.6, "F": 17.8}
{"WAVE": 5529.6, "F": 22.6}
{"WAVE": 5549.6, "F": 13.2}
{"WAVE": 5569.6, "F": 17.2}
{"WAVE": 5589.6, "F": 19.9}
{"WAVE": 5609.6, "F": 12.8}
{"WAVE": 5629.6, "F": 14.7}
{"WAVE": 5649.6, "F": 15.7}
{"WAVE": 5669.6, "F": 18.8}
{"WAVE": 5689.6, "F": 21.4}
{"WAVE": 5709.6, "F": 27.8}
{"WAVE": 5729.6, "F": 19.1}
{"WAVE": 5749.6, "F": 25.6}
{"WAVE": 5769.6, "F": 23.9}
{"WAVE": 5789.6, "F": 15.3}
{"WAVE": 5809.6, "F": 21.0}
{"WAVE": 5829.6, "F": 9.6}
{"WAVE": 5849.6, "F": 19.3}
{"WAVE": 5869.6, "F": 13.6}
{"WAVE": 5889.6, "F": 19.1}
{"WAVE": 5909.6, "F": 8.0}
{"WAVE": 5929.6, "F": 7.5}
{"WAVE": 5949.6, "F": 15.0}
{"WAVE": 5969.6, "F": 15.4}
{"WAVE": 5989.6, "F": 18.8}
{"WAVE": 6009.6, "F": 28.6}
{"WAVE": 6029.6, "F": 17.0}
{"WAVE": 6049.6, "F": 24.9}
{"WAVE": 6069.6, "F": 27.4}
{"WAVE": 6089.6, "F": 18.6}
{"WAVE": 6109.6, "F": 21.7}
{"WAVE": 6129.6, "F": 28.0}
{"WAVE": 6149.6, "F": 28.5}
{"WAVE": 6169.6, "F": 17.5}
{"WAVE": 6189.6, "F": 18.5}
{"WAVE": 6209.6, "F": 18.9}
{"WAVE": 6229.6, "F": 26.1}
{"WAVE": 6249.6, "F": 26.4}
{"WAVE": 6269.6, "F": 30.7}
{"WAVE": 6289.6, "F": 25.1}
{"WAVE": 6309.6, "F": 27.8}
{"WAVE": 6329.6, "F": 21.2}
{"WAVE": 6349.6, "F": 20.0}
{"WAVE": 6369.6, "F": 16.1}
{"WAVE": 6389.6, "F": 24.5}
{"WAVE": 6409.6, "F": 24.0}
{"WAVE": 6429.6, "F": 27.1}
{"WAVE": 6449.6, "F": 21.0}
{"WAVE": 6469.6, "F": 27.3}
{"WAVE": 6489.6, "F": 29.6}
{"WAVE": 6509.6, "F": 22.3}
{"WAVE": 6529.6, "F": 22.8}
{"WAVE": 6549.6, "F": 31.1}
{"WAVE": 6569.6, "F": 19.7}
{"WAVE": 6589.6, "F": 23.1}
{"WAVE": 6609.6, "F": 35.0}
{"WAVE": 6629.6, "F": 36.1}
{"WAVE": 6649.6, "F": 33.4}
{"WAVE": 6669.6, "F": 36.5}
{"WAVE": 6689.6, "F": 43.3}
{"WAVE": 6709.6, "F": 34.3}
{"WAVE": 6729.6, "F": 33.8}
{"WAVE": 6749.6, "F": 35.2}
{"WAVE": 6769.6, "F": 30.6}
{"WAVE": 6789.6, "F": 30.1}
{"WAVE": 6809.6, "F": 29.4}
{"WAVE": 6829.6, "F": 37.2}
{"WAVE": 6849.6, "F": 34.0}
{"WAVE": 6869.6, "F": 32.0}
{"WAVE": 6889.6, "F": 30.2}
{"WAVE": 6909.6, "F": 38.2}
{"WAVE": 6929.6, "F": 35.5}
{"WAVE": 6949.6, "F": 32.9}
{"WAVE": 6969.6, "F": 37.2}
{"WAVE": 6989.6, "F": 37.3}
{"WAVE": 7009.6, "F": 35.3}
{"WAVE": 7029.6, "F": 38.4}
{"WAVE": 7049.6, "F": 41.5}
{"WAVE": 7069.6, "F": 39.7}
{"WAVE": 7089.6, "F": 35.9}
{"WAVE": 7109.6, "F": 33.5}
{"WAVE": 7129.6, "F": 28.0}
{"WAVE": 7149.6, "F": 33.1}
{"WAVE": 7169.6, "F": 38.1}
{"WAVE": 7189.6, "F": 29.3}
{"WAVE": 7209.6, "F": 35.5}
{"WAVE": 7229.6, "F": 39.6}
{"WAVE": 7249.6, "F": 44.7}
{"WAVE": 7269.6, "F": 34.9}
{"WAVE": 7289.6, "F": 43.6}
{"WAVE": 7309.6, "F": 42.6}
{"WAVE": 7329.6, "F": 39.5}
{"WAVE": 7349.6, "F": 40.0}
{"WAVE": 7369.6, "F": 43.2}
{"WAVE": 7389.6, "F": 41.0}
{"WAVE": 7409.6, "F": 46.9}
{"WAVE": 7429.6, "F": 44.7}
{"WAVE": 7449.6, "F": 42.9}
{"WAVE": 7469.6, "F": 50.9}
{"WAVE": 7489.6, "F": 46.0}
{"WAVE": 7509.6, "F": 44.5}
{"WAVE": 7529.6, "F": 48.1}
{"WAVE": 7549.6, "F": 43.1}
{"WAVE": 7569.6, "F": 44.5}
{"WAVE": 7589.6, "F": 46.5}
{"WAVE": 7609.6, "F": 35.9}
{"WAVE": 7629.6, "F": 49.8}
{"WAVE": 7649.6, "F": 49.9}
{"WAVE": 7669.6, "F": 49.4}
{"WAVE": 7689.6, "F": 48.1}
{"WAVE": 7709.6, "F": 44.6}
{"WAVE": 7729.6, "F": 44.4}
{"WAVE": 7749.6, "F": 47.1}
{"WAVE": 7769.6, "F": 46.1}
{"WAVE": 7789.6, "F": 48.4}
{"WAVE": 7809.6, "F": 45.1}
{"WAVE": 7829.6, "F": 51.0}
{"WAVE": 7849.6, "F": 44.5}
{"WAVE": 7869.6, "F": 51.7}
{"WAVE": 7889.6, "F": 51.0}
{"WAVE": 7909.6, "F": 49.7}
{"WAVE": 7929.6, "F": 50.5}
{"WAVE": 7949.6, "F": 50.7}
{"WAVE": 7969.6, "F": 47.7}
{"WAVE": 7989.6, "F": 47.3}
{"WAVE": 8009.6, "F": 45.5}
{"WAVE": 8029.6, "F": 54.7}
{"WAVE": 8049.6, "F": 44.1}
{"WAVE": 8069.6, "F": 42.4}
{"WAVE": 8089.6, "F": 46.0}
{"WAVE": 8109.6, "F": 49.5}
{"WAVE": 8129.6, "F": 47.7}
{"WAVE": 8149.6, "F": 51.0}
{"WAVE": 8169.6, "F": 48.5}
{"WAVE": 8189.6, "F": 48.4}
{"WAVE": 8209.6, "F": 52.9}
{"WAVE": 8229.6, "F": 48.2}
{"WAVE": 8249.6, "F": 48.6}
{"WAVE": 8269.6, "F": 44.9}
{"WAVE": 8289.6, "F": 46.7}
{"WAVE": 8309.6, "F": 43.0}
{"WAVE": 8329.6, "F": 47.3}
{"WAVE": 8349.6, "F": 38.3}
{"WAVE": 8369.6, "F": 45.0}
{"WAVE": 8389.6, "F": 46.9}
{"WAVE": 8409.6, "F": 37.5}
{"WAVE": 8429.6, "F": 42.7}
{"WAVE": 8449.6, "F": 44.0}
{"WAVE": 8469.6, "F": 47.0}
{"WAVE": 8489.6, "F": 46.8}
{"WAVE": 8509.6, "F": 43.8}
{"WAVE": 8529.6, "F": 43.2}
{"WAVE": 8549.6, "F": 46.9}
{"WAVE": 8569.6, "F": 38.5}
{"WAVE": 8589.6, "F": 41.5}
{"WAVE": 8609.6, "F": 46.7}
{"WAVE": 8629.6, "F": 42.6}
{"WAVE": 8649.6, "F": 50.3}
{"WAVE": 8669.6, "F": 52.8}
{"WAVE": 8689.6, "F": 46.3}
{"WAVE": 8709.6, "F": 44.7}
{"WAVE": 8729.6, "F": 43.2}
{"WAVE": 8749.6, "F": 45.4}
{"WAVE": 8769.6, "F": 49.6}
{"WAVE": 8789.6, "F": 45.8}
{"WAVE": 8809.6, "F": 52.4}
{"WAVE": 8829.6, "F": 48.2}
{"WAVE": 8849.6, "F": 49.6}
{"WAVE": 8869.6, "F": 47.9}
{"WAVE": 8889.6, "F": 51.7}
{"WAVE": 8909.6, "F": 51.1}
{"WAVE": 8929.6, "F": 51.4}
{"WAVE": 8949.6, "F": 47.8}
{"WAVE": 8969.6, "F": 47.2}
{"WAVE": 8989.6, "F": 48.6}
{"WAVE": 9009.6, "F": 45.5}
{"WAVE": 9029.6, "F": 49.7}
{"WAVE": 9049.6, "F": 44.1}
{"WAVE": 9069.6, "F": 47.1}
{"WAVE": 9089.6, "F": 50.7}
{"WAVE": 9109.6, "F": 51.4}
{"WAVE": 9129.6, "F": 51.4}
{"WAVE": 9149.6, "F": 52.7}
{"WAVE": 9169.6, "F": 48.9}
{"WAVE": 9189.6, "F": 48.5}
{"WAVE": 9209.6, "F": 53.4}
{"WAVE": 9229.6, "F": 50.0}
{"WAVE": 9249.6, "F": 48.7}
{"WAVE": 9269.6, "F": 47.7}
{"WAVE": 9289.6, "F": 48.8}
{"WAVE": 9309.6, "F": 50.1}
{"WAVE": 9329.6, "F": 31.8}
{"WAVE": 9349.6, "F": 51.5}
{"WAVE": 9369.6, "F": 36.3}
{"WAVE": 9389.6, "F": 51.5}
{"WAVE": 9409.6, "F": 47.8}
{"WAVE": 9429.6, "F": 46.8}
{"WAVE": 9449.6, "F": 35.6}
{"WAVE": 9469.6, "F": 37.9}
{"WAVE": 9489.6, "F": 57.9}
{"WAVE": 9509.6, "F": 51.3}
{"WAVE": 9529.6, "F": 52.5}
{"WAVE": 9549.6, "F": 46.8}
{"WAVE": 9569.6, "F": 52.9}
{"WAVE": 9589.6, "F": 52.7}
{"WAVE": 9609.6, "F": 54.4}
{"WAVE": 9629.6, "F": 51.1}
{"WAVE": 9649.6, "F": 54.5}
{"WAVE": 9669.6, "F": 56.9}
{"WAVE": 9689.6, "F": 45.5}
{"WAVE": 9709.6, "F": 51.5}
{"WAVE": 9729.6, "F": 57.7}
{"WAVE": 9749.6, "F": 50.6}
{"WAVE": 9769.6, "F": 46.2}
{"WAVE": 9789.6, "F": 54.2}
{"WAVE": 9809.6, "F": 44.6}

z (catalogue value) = 0.657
